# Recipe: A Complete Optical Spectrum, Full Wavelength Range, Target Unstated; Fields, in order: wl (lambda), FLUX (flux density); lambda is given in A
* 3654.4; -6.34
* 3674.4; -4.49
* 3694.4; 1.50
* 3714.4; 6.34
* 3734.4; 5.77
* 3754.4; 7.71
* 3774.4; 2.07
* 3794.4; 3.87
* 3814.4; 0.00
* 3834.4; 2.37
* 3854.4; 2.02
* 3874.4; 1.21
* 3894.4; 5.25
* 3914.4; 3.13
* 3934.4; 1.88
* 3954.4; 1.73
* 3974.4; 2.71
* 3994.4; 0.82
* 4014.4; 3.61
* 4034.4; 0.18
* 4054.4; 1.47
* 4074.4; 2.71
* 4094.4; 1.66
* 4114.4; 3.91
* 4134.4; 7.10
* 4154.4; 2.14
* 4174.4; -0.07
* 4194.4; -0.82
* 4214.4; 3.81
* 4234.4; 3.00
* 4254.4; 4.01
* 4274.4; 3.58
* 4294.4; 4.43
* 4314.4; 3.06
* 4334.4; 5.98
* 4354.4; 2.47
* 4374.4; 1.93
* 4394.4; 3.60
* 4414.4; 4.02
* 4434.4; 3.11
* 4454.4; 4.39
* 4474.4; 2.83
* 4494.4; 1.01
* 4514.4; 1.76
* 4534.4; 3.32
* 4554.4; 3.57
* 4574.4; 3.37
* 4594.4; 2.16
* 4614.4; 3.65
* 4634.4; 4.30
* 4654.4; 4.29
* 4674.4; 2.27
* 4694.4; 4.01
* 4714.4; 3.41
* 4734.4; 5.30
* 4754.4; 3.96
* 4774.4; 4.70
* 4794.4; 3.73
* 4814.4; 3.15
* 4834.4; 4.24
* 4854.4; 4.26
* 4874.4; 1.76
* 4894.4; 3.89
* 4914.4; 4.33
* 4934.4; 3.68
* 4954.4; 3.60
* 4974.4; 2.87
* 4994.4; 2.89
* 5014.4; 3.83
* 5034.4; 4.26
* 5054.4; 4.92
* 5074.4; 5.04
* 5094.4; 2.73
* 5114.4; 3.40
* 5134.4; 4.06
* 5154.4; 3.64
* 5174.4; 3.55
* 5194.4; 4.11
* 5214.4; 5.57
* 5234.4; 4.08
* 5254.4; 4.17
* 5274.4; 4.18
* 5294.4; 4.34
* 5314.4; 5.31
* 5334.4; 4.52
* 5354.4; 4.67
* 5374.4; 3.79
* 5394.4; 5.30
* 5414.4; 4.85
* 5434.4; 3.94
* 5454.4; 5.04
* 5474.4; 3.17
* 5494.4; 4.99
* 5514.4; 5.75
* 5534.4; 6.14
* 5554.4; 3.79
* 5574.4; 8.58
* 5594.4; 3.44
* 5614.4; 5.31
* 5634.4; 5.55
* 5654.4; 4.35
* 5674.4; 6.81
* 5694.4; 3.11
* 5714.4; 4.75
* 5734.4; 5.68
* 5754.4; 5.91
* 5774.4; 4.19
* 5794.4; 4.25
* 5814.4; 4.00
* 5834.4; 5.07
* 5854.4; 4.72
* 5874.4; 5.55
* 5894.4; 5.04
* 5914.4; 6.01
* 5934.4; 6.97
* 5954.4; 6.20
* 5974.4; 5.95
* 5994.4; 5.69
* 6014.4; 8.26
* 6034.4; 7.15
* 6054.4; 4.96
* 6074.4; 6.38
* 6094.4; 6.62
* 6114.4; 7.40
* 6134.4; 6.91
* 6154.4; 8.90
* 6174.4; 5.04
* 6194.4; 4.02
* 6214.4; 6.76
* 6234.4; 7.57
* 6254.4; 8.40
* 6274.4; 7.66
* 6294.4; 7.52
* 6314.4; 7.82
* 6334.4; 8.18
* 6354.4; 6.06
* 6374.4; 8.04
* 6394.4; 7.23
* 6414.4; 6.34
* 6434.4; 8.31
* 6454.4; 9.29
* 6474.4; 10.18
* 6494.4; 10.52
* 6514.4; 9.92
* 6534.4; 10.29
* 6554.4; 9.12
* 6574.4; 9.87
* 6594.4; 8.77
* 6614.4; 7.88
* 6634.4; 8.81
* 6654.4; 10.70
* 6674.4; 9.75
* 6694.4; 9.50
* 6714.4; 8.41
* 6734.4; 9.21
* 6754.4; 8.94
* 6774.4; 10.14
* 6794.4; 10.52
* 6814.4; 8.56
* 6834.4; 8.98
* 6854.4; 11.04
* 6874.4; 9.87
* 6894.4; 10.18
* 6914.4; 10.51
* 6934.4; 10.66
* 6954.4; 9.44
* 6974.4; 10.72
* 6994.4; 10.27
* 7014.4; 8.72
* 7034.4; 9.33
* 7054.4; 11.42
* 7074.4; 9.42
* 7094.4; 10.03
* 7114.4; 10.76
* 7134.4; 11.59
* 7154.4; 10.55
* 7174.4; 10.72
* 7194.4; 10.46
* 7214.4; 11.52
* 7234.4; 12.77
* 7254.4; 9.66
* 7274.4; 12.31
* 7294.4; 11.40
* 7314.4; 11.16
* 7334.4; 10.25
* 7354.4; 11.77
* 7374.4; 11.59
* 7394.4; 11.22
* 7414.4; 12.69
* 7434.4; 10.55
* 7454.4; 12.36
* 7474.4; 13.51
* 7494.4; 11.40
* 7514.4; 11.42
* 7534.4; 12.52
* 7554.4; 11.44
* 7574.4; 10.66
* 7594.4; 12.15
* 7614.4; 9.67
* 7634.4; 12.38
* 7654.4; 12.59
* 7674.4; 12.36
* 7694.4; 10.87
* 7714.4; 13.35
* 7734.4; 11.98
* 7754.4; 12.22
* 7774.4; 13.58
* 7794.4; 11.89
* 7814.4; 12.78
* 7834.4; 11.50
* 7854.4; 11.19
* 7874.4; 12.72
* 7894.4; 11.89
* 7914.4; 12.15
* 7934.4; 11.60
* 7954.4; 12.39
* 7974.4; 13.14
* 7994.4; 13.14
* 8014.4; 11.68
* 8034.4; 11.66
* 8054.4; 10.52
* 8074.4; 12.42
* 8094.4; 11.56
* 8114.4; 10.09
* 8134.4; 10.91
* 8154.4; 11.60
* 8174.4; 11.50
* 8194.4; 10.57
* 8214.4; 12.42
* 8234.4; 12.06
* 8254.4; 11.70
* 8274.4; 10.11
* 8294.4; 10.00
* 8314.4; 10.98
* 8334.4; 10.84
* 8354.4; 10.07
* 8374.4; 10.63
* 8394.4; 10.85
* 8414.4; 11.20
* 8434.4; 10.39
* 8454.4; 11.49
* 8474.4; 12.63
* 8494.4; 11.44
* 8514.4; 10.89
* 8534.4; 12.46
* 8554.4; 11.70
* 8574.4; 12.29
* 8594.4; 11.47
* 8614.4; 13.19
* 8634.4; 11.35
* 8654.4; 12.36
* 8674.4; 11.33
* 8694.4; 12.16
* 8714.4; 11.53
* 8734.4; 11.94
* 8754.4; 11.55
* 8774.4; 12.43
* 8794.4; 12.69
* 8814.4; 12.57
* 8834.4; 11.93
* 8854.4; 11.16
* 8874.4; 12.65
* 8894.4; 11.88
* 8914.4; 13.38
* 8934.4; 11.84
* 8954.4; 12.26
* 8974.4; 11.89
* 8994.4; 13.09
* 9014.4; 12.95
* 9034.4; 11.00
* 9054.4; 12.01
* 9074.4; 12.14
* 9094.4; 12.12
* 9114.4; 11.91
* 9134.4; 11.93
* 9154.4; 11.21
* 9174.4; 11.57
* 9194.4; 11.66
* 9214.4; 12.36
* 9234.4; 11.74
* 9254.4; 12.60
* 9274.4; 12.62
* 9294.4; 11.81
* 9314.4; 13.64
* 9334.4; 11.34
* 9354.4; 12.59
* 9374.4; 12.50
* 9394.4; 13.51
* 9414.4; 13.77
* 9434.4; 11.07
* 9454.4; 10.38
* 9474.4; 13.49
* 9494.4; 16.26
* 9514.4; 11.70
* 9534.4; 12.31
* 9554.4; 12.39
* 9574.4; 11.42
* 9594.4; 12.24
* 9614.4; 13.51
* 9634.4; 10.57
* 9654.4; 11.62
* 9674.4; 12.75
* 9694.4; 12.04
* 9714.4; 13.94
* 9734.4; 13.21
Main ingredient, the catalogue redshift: 0.614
